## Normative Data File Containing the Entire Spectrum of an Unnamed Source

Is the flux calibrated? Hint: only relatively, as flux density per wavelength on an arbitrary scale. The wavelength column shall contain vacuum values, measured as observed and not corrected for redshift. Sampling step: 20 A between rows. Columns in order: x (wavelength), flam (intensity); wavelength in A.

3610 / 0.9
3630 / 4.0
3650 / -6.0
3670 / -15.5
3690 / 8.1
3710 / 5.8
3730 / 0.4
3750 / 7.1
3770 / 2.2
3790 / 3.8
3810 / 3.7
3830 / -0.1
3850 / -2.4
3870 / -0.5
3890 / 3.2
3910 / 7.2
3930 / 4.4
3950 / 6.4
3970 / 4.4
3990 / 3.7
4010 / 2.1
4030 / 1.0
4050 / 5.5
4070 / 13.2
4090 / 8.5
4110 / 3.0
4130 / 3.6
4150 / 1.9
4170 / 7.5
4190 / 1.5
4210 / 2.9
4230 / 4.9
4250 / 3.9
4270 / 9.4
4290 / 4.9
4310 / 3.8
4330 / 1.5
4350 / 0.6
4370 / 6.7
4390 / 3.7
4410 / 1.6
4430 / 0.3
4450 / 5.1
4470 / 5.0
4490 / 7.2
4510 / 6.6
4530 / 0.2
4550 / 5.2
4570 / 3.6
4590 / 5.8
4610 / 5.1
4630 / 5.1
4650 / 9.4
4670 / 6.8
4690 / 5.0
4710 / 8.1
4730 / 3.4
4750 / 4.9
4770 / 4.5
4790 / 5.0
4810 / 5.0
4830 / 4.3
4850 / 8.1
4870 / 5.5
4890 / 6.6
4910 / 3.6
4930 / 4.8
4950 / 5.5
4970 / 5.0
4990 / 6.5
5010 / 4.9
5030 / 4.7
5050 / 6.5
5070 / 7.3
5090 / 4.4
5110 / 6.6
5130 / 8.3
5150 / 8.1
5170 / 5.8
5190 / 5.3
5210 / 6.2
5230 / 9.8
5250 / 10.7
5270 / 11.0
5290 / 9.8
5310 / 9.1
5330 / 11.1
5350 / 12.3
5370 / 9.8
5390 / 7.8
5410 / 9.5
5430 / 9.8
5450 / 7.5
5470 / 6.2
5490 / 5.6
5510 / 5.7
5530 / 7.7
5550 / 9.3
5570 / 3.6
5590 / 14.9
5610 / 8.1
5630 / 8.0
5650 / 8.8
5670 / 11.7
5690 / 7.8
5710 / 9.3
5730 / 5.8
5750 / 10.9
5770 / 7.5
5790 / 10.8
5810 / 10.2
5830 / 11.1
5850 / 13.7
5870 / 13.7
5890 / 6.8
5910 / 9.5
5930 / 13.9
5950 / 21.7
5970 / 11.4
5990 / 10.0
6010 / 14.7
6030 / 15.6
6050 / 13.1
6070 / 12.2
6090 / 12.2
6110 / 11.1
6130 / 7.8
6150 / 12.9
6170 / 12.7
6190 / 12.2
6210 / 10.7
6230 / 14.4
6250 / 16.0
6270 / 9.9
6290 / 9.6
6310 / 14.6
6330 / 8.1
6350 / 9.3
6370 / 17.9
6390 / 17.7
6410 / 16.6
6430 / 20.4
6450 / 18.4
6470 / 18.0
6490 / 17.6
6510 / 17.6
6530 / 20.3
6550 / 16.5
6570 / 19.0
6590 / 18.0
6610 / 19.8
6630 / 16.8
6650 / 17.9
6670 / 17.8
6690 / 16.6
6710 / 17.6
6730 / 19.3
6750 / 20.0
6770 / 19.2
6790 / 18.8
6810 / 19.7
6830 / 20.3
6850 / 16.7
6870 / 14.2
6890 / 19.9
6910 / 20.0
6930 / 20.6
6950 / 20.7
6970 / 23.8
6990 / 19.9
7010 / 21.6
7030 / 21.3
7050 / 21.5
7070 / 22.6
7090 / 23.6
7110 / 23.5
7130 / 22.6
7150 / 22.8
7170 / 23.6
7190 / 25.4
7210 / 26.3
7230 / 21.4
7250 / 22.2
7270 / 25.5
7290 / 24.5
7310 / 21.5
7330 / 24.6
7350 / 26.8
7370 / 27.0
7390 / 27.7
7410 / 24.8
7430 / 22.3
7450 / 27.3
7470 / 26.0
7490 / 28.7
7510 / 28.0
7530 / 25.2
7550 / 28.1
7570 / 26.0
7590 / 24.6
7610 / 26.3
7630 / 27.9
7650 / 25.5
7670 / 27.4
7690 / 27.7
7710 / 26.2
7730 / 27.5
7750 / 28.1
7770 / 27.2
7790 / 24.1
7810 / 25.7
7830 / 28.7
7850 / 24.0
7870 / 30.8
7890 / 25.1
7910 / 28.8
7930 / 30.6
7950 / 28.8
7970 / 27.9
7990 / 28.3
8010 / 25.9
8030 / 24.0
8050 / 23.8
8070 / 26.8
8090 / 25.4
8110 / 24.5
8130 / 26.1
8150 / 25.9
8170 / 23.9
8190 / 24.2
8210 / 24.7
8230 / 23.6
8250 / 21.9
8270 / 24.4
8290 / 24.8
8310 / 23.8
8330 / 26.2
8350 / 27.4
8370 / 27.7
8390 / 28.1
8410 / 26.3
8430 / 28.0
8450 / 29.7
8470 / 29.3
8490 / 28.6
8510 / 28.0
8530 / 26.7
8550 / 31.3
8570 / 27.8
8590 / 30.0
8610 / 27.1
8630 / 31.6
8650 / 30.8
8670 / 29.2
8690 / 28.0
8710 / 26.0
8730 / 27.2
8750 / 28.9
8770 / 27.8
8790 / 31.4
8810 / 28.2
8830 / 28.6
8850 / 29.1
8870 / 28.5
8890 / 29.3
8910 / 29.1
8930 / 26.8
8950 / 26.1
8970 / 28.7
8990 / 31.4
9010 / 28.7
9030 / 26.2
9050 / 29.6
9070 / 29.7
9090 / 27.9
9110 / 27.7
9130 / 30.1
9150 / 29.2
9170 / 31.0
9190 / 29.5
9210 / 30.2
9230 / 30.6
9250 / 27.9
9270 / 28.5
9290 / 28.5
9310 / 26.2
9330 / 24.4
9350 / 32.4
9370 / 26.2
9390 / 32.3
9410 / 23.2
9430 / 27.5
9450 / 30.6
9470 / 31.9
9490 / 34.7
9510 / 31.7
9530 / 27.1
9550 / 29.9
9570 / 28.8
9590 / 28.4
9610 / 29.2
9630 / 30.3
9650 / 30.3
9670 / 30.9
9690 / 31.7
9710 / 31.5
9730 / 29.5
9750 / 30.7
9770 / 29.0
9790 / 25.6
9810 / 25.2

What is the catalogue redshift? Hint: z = 0.60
